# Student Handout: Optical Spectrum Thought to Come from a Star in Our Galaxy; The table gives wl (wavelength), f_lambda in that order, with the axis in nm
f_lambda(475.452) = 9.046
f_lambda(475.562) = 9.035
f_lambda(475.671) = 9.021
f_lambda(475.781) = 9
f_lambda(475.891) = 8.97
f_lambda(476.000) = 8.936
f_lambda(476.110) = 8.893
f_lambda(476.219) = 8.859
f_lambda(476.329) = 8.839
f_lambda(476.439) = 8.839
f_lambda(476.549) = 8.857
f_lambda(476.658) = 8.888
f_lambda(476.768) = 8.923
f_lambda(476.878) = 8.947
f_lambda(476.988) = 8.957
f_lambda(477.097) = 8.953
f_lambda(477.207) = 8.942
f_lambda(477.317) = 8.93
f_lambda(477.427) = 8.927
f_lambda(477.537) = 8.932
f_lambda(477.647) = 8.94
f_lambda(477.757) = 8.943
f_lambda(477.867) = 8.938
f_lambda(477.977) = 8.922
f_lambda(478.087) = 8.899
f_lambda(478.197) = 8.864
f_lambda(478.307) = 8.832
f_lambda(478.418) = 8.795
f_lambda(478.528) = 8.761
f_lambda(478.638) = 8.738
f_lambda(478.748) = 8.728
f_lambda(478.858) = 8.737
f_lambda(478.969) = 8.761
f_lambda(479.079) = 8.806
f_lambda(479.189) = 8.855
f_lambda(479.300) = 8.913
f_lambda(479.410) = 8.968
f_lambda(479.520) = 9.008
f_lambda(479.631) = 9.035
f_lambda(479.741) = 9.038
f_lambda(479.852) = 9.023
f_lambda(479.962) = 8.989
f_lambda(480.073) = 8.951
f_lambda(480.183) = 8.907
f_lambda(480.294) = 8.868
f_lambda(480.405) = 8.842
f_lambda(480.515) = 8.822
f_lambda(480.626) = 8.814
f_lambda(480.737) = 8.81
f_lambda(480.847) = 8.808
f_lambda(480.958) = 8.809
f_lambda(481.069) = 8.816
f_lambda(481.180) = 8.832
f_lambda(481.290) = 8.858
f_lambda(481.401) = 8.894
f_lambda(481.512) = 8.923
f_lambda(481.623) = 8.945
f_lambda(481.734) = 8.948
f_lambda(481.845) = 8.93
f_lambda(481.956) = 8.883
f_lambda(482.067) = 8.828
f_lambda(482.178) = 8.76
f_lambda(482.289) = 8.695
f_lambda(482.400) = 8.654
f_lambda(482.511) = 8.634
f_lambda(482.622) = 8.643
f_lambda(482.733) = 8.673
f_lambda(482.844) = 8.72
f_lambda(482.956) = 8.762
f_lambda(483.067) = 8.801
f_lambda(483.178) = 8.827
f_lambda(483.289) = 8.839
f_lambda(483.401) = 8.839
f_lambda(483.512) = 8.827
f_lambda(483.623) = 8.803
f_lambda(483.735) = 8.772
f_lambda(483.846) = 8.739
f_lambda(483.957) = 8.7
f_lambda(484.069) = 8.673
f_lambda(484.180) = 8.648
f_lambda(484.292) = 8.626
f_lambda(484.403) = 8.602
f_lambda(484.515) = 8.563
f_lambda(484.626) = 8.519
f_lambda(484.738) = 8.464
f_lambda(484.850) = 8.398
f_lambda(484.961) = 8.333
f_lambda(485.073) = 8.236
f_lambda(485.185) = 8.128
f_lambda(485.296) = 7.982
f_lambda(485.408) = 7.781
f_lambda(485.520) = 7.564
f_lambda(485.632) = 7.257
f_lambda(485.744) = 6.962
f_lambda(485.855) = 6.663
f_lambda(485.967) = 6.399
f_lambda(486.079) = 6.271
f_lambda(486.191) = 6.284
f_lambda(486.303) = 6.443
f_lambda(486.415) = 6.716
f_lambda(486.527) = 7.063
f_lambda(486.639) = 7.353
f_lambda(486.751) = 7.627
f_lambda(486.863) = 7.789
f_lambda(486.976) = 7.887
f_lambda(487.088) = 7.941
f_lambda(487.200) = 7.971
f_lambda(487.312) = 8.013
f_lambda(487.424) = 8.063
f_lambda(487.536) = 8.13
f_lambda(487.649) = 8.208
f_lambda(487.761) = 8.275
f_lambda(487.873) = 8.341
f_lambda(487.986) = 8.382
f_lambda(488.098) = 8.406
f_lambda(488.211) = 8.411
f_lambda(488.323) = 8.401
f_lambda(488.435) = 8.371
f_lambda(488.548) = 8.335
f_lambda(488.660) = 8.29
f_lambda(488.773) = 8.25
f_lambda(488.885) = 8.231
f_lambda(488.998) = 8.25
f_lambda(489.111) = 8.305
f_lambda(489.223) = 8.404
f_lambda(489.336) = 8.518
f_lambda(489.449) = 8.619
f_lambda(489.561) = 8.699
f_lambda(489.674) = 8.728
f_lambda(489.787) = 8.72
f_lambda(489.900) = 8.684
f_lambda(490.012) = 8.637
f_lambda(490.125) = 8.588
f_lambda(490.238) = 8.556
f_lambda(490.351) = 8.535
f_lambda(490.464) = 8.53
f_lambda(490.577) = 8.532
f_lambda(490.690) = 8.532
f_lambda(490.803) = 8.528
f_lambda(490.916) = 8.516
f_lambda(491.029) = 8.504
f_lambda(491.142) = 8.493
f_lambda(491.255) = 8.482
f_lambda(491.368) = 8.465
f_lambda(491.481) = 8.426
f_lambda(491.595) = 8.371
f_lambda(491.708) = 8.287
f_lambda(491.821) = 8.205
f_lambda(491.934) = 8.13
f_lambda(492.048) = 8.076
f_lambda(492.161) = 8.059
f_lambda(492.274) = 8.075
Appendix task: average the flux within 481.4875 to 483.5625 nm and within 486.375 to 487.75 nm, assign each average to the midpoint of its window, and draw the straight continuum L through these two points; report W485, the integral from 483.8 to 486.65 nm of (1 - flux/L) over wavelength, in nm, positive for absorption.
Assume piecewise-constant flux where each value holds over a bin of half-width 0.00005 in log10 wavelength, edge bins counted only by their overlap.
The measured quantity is 0.155 nm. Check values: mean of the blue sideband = 8.79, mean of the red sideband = 7.76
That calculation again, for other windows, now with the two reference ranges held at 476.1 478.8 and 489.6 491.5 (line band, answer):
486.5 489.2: 0.161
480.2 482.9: -0.009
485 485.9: 0.113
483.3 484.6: 0.002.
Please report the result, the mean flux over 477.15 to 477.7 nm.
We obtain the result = 8.93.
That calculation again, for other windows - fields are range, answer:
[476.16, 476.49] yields 8.85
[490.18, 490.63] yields 8.53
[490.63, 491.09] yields 8.52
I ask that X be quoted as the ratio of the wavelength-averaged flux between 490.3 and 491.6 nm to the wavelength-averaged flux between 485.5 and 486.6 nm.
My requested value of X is 1.26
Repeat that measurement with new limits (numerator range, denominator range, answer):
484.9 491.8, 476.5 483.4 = 0.91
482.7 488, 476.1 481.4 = 0.90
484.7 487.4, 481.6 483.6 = 0.85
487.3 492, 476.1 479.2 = 0.95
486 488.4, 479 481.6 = 0.87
